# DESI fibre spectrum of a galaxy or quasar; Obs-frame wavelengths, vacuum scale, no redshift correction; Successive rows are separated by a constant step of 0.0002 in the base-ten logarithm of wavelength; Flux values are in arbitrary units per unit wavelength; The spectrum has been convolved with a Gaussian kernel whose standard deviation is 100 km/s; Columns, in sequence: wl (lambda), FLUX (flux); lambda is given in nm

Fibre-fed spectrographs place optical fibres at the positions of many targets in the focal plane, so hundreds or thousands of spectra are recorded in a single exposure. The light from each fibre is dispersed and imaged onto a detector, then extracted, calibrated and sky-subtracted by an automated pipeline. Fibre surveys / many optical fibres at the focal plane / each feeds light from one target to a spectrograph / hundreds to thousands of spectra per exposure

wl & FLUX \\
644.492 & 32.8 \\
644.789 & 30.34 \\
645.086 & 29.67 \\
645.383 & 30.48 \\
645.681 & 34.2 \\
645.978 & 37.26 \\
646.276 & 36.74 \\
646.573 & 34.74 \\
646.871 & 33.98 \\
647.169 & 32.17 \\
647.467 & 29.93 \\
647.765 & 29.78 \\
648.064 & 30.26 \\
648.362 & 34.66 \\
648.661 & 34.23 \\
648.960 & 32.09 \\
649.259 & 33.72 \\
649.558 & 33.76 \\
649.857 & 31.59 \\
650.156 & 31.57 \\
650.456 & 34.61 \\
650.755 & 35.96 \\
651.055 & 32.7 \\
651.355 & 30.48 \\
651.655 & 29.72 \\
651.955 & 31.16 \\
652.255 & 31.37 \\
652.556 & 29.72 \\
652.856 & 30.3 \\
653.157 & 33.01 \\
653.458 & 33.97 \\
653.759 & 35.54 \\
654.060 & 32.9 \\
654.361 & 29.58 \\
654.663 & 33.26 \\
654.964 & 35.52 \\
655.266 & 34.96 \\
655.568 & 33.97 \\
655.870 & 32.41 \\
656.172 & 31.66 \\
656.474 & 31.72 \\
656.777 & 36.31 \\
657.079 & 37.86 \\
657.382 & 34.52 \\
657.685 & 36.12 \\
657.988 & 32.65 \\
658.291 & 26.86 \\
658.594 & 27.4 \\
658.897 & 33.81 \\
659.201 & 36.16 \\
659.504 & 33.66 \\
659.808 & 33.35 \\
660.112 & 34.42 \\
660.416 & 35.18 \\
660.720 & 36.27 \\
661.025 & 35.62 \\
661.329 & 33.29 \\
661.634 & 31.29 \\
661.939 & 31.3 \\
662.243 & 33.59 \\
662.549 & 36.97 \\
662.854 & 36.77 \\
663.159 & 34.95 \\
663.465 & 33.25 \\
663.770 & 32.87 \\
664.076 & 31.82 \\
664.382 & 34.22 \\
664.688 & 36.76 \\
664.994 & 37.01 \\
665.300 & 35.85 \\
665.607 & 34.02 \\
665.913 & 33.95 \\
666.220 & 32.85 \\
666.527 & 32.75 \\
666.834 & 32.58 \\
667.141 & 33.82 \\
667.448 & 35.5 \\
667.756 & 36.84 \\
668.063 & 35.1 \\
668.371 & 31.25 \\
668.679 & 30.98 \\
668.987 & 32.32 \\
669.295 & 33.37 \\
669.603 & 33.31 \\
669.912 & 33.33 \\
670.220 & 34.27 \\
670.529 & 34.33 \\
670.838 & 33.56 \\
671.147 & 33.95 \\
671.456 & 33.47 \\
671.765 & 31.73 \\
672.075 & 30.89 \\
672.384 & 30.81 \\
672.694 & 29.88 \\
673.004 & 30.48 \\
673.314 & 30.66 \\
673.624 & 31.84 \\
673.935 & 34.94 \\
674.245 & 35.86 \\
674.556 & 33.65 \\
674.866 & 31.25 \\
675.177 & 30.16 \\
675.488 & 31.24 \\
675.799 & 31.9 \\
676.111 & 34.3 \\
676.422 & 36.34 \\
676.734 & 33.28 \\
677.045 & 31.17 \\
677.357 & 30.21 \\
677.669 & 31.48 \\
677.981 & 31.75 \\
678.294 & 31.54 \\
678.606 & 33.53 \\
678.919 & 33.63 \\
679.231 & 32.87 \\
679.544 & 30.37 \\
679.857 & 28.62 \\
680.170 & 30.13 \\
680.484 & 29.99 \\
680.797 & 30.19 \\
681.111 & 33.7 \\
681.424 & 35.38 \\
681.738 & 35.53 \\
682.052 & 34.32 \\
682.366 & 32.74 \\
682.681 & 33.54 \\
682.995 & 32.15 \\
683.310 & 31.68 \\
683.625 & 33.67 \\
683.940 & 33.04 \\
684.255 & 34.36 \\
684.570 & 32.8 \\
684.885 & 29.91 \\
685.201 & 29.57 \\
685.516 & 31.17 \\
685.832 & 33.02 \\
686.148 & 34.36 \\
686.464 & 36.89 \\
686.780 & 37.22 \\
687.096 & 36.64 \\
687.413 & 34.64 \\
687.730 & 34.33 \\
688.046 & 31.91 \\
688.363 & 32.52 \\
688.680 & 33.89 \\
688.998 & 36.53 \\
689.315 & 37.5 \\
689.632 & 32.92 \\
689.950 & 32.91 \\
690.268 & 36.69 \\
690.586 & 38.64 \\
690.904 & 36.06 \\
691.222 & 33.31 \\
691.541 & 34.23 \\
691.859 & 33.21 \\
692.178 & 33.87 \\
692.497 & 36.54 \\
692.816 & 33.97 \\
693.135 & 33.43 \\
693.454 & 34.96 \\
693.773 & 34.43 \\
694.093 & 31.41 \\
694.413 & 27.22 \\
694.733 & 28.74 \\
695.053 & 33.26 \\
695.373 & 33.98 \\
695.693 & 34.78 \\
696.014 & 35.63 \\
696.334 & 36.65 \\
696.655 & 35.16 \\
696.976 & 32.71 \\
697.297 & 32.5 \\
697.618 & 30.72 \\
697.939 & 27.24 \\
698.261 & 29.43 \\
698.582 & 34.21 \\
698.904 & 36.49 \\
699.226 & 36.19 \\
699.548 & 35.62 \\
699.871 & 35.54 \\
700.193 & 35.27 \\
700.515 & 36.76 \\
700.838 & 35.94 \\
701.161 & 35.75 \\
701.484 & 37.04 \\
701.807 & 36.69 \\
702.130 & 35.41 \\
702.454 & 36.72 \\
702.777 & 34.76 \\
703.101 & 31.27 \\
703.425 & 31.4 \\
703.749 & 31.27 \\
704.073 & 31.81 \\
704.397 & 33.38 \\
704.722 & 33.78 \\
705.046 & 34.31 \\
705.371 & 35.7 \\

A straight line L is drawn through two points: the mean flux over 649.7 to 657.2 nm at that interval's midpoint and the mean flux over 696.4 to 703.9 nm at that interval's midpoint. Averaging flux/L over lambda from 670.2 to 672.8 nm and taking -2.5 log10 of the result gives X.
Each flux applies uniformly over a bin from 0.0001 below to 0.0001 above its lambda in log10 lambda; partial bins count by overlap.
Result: 0.03 mag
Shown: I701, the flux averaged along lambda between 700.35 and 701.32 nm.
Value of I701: 36.1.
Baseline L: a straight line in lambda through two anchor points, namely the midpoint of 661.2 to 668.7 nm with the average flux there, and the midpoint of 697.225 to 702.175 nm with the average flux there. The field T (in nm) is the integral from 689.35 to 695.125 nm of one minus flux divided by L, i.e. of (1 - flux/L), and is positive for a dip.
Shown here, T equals 0.10 nm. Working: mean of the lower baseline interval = 34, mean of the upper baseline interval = 34.4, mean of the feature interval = 33.7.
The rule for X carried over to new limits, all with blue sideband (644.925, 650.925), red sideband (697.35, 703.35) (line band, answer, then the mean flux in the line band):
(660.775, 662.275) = 0.01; 33.2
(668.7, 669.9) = 0.03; 32.8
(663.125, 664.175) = 0.01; 33.1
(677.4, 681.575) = 0.07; 31.7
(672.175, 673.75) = 0.10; 30.7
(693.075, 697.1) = 0.03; 33.3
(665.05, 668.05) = -0.03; 34.4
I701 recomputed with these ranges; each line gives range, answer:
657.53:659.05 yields 31.4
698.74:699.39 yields 36.3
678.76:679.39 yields 33.2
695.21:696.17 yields 34.8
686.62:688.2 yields 35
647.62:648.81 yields 32.2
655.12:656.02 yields 33.8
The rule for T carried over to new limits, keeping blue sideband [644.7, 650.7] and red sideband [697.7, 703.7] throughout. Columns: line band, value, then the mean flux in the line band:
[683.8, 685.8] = 0.12 nm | 31.9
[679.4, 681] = 0.18 nm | 30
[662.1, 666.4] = -0.16 nm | 34.6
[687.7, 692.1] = -0.06 nm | 34.6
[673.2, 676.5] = 0.08 nm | 32.9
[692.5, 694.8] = 0.12 nm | 32.5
